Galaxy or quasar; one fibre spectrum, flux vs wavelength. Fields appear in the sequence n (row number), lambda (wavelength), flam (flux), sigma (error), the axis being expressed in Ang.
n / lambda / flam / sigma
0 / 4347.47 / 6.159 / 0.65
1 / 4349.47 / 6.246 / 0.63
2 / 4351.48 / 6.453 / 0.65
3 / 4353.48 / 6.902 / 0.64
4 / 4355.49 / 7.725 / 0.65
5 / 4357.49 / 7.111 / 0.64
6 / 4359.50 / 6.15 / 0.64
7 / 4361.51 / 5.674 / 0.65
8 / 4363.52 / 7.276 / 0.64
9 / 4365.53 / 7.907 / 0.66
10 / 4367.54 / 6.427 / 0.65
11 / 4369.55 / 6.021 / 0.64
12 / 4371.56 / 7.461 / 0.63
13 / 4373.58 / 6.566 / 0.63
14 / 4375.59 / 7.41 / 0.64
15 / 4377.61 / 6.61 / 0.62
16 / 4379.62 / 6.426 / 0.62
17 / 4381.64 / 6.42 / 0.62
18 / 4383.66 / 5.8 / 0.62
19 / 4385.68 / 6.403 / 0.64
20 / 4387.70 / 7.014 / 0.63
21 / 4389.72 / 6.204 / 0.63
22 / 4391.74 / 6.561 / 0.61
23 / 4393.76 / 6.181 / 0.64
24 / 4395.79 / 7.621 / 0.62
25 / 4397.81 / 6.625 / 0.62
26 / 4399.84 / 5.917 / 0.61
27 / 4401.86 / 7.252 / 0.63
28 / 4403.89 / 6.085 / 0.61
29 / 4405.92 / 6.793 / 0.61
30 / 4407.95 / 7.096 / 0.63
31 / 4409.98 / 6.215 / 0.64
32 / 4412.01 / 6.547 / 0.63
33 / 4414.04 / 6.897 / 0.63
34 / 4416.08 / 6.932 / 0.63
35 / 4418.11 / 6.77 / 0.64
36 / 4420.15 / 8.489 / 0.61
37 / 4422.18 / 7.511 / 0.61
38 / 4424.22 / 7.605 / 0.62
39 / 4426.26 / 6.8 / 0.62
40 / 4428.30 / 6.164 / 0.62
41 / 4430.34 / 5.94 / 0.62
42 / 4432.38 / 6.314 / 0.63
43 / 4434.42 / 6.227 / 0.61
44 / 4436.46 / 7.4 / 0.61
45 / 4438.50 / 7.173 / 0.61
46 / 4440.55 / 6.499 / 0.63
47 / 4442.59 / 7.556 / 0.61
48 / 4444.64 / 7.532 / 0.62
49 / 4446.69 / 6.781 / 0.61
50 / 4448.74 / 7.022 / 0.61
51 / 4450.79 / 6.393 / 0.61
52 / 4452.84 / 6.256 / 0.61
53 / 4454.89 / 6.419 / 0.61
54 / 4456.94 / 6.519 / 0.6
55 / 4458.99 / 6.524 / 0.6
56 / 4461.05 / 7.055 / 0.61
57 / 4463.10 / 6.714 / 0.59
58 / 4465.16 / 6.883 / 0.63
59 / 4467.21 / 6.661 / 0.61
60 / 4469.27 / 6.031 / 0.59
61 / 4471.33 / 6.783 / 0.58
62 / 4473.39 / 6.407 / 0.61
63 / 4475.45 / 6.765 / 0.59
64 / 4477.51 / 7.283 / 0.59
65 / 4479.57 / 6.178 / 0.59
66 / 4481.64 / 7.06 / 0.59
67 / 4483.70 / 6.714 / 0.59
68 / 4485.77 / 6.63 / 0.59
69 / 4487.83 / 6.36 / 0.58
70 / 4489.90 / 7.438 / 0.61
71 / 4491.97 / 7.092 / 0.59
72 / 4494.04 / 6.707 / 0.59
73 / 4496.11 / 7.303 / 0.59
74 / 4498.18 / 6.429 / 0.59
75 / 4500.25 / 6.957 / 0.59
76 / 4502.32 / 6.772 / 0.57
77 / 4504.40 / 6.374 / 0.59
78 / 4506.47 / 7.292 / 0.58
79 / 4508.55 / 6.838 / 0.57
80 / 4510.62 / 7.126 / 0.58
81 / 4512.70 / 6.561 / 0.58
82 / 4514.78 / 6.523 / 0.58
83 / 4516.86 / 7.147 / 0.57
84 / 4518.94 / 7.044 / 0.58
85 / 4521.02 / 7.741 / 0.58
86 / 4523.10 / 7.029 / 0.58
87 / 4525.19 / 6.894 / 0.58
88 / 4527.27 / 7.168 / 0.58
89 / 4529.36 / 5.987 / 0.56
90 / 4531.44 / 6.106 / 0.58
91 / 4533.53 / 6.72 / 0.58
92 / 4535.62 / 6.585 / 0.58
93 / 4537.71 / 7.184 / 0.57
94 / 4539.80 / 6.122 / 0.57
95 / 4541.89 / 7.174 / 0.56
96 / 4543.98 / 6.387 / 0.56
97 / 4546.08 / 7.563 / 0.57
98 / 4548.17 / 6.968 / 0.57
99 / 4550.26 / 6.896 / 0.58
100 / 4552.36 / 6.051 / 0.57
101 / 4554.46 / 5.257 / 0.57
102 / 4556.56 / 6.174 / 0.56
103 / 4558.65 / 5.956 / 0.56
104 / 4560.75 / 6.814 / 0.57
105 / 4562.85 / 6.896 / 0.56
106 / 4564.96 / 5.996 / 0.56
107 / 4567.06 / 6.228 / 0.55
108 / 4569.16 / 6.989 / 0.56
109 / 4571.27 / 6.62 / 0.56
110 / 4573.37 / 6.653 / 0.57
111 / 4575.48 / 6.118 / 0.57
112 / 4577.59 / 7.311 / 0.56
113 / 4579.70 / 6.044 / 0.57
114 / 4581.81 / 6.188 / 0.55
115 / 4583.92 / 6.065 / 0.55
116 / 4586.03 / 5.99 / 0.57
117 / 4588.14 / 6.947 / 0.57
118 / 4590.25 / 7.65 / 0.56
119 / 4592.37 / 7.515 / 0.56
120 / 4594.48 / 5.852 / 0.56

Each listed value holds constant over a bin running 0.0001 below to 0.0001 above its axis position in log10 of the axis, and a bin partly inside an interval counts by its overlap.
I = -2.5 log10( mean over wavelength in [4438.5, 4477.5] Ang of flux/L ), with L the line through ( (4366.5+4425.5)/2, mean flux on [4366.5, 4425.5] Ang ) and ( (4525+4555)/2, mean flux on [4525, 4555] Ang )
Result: -0.01 mag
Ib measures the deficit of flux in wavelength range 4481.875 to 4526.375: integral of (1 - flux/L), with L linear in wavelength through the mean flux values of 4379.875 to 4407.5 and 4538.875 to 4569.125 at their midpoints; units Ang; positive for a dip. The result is -2.79 Ang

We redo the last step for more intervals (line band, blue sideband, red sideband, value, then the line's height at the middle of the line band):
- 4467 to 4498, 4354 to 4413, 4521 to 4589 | -0.71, 6.6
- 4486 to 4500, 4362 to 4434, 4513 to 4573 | -0.41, 6.68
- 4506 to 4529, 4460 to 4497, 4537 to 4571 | -1.18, 6.65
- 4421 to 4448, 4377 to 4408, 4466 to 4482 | -1.25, 6.59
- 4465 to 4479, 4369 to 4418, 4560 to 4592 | -0.10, 6.61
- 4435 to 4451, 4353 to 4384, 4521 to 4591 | -0.88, 6.69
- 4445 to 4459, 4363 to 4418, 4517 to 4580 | 0.13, 6.67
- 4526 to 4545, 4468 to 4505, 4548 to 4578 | -0.19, 6.54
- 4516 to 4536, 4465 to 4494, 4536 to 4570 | -0.72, 6.61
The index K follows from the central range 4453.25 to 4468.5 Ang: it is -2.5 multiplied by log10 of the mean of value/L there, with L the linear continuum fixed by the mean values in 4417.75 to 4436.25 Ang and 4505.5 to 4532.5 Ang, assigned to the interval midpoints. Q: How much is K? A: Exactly 0.037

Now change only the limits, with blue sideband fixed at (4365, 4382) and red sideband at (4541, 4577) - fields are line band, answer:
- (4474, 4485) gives -0.023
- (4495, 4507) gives -0.038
